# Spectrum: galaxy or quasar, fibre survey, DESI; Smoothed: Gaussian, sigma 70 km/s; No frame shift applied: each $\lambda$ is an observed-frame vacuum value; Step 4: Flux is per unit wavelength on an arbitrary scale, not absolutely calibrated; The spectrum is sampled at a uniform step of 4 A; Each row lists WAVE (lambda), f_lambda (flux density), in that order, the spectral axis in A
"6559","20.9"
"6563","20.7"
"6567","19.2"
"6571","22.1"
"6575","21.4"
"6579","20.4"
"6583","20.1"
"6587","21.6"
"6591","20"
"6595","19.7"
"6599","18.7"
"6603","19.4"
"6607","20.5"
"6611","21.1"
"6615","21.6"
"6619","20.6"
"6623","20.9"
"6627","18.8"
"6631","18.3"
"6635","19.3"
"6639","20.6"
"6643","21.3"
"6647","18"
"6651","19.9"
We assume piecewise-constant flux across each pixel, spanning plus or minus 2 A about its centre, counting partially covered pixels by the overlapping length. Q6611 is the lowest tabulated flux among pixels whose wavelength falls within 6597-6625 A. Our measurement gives 18.7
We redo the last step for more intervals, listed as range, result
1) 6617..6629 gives 18.8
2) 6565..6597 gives 19.2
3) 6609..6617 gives 21.1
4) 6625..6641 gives 18.3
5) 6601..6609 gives 19.4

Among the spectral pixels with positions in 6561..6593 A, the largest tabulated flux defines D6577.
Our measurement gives 22.1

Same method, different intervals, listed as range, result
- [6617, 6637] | 20.9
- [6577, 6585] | 20.4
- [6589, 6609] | 20.5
